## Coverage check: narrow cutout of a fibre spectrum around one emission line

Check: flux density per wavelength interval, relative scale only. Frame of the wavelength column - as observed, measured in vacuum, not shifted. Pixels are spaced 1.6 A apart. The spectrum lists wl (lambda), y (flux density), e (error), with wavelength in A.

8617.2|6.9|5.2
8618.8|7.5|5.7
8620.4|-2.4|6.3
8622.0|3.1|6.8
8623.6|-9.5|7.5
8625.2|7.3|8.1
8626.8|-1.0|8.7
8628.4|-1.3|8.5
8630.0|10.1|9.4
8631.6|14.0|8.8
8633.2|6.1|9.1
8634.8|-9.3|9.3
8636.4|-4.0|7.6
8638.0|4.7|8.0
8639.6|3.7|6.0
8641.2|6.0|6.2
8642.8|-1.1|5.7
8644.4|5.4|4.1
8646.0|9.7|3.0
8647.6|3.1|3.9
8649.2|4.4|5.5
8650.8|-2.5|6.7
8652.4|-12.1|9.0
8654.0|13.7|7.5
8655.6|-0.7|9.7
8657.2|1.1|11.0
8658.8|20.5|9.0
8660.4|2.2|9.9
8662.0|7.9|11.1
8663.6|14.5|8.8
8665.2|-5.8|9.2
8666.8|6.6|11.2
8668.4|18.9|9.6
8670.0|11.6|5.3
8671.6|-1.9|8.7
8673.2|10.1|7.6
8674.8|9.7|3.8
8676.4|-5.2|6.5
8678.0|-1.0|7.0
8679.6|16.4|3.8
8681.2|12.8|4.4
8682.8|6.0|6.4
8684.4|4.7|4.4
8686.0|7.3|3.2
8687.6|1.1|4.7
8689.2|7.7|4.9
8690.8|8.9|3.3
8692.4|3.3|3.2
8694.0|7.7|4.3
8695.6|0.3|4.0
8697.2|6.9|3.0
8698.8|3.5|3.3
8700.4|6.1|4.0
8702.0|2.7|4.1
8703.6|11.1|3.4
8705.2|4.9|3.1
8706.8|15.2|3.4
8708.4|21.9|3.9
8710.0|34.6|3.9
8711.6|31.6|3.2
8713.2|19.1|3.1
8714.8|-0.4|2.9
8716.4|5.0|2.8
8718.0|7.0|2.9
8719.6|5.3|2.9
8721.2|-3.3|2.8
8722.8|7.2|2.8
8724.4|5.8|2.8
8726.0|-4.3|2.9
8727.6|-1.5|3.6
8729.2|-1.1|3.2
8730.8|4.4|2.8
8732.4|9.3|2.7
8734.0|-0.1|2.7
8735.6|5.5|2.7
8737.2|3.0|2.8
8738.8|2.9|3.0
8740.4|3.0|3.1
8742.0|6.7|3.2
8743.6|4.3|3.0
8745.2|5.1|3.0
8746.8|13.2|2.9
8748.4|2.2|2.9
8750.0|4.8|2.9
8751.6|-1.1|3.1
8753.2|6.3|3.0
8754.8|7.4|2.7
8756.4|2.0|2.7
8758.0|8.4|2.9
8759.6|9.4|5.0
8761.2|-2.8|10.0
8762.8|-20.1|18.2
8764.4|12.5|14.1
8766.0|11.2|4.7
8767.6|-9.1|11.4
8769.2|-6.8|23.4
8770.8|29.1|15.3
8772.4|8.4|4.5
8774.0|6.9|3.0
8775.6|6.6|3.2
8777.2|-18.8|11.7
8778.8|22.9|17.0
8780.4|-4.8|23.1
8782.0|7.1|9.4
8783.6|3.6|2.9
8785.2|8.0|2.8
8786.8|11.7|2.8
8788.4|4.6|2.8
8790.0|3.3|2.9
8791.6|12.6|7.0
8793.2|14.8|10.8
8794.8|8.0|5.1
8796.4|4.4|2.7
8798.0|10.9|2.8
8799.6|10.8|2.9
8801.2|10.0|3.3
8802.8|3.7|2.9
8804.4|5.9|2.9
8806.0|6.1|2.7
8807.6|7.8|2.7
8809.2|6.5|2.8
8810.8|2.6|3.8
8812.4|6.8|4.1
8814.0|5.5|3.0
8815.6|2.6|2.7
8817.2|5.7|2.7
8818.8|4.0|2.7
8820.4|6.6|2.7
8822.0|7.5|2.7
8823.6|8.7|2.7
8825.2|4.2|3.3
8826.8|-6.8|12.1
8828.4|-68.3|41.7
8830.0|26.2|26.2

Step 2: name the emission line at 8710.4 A H-beta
